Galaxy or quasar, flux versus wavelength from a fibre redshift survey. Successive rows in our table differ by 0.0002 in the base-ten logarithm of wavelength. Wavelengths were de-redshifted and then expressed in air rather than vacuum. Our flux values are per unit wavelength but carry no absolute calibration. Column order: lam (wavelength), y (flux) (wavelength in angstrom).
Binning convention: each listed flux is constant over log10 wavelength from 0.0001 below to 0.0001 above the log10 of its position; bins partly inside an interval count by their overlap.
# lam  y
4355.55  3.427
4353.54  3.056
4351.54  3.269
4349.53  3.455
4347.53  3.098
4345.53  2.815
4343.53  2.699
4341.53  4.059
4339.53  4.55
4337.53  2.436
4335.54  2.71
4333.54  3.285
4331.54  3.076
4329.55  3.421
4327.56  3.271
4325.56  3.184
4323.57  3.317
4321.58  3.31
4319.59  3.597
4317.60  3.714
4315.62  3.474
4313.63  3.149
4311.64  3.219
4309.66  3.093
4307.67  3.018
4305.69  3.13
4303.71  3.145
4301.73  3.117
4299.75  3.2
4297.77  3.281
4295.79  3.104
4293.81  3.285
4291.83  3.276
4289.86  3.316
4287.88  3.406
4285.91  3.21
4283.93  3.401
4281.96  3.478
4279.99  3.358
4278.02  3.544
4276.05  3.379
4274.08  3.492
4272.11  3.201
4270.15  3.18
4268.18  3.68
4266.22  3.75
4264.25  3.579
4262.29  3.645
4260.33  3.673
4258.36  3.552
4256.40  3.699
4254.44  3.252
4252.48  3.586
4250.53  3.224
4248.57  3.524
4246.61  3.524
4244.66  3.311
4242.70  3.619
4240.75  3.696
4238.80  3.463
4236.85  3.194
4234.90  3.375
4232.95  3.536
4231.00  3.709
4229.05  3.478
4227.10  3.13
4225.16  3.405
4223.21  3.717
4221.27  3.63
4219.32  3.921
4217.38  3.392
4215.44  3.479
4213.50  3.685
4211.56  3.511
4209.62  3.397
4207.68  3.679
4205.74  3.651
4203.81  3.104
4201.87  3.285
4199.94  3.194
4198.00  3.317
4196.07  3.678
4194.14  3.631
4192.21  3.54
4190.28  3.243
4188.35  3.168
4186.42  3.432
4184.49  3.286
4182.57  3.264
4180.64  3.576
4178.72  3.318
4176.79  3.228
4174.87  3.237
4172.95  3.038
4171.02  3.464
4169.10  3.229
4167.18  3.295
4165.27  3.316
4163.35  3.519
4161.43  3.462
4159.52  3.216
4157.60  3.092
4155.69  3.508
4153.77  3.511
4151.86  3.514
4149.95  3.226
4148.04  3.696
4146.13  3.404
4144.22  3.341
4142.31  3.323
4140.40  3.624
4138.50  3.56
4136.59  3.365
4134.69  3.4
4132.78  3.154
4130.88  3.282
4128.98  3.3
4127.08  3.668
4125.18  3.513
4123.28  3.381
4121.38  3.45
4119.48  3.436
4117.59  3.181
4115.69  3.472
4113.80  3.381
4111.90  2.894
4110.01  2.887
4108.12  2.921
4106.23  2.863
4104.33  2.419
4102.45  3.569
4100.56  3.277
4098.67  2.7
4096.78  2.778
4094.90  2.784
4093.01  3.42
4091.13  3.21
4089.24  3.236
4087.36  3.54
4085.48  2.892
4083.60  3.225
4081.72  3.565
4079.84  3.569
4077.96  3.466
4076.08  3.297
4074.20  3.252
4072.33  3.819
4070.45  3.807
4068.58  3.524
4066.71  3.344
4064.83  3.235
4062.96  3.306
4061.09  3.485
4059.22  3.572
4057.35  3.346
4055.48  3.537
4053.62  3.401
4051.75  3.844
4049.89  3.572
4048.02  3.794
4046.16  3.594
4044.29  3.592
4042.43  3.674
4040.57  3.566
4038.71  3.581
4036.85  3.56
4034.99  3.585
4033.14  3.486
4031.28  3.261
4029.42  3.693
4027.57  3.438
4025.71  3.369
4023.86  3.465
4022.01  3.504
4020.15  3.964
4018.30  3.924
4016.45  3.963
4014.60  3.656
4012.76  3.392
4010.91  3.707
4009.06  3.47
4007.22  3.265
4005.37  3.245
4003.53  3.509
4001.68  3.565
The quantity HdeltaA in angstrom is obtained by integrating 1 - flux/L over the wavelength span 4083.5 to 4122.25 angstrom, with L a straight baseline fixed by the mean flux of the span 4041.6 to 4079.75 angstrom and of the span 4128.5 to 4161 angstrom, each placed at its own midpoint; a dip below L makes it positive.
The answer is 3.8 angstrom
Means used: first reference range 3.52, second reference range 3.39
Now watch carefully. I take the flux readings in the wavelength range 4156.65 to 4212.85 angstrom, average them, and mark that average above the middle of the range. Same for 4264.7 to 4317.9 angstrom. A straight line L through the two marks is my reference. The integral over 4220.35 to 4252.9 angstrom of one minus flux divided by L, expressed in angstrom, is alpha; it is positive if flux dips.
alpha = -1.3 angstrom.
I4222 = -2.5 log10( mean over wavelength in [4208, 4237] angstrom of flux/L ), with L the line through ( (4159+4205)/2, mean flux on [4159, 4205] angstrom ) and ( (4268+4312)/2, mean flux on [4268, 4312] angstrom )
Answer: -0.06 mag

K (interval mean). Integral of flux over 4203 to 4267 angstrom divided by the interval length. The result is 3.52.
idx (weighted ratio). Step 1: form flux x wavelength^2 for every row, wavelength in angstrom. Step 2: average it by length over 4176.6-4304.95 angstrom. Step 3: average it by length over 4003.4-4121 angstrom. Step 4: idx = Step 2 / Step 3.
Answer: 1.1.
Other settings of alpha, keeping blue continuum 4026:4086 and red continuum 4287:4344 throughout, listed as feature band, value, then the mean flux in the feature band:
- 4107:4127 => 1.0 angstrom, 3.27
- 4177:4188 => 0.1 angstrom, 3.35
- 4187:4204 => 0.1 angstrom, 3.36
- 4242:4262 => -1.0 angstrom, 3.5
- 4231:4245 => -0.6 angstrom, 3.48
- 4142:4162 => 0.1 angstrom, 3.39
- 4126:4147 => 0.2 angstrom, 3.4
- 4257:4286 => -1.5 angstrom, 3.49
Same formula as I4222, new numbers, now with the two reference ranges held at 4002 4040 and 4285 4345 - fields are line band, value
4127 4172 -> 0.01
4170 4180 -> 0.04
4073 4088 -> 0.04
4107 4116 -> 0.13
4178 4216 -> -0.01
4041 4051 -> -0.04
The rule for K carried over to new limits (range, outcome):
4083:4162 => 3.26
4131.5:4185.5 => 3.36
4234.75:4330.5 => 3.38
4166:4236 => 3.42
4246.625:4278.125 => 3.5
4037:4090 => 3.49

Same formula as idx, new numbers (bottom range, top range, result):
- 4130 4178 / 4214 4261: 1.09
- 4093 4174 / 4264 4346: 1.10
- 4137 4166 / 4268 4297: 1.04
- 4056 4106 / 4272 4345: 1.12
